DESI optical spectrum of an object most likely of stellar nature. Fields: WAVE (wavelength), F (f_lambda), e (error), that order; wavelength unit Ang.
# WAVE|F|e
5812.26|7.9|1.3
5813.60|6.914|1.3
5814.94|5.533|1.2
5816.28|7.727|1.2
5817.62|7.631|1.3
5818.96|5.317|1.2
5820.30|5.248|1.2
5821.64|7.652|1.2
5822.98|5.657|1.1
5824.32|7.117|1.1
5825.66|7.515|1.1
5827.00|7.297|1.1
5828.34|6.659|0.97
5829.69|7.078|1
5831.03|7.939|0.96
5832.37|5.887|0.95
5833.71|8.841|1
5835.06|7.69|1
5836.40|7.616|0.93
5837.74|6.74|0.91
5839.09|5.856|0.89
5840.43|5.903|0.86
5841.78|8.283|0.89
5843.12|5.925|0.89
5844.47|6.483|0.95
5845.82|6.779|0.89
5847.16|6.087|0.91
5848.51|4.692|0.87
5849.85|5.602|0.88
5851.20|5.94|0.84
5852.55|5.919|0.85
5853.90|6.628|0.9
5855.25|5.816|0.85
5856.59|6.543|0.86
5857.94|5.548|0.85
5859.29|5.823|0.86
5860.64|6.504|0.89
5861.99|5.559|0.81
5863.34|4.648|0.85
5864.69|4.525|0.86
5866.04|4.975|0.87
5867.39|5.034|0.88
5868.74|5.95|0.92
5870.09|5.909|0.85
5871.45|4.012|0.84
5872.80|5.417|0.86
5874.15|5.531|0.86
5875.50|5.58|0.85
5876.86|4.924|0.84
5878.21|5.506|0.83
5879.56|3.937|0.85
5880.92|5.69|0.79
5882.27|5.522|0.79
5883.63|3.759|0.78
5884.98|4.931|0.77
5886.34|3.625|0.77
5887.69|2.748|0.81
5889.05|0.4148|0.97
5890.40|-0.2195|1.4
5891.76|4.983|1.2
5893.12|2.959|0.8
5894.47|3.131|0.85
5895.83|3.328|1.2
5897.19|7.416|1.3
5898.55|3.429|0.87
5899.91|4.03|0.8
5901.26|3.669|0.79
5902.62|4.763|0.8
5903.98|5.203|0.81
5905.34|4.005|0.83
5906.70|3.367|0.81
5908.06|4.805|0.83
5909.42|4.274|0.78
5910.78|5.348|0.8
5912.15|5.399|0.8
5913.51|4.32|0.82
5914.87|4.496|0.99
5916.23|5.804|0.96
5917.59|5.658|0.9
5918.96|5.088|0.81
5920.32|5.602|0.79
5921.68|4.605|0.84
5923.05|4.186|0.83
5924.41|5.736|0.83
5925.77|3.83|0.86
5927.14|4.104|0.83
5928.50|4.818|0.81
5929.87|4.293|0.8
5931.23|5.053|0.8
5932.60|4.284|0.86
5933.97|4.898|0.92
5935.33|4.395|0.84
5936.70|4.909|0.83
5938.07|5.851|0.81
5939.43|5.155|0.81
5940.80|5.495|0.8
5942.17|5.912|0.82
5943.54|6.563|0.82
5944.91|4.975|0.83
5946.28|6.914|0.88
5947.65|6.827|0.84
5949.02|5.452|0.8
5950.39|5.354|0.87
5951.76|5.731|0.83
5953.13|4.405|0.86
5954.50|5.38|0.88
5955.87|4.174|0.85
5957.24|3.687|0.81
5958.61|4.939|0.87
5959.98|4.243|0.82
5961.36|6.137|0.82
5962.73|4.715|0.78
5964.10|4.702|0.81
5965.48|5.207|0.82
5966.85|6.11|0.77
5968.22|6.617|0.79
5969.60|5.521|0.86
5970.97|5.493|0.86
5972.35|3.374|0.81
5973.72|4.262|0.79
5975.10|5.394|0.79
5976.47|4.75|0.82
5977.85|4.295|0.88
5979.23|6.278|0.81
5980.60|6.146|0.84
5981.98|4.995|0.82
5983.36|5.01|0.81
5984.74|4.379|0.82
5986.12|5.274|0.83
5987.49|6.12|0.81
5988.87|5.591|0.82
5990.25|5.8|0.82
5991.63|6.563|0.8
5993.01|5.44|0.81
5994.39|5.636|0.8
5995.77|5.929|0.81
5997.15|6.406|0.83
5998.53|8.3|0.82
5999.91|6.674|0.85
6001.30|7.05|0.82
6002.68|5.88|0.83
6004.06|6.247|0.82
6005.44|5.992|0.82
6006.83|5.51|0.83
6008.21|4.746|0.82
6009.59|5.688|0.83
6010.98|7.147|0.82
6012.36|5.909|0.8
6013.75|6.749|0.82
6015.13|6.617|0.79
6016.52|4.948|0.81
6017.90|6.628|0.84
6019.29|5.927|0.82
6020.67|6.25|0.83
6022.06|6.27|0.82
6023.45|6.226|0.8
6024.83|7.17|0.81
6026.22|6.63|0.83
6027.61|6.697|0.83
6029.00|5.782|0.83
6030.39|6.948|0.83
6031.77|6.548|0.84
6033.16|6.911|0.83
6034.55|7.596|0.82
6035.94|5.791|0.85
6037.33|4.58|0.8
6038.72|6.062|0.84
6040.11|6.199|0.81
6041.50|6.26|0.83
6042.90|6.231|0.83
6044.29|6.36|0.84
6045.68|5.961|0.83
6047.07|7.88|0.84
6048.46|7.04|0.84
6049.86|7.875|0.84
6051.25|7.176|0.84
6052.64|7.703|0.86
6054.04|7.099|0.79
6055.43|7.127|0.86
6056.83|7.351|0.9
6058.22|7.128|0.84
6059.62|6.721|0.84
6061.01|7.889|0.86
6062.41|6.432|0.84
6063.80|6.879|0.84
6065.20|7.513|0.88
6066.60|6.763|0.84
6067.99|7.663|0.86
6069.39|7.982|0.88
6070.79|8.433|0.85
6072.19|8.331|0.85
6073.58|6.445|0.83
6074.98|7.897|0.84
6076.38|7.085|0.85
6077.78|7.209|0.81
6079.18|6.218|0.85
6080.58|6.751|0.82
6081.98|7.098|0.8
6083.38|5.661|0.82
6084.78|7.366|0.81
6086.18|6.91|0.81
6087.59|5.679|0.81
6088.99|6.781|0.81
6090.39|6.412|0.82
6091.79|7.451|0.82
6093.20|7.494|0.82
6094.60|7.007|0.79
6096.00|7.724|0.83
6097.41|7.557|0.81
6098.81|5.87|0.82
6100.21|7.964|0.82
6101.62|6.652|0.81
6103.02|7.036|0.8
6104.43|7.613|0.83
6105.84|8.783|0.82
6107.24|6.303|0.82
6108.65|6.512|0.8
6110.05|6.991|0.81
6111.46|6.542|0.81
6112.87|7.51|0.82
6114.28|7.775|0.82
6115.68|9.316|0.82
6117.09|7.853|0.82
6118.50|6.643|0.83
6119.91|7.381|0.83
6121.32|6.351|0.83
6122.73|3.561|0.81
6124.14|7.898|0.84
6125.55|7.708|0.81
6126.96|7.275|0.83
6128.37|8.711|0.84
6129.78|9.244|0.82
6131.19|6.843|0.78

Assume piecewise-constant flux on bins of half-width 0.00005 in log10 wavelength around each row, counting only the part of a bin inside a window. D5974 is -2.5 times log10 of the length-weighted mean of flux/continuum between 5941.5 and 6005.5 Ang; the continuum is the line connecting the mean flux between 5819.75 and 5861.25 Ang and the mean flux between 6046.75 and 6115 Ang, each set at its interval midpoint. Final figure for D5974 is 0.237 mag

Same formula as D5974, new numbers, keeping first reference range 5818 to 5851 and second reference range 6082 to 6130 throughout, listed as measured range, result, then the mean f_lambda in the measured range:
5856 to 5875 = 0.232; 5.42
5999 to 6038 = 0.118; 6.27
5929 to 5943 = 0.333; 5.04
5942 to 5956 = 0.211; 5.65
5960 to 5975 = 0.312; 5.18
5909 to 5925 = 0.324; 5.05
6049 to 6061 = -0.038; 7.3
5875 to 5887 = 0.365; 4.82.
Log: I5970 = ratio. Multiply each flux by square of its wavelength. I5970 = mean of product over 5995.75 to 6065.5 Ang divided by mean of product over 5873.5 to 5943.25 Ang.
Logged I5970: 1.5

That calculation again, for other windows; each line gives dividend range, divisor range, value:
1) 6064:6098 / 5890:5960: 1.57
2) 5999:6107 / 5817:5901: 1.31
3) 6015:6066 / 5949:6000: 1.27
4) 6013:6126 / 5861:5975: 1.51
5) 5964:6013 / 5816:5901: 1.07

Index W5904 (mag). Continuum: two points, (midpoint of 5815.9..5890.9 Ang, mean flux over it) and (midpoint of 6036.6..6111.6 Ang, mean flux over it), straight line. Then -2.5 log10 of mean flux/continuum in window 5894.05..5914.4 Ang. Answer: 0.33 mag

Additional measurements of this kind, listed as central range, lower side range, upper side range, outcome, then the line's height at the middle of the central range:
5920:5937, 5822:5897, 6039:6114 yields 0.28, 6.01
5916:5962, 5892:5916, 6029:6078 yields -0.03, 5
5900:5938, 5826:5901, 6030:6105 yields 0.23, 5.83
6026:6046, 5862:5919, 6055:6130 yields 0.02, 6.43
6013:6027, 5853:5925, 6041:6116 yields 0.01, 6.39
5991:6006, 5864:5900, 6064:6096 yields -0.07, 5.97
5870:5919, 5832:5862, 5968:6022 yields 0.38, 6.2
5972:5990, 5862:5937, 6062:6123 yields 0.10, 5.62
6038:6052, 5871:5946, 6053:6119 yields -0.02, 6.58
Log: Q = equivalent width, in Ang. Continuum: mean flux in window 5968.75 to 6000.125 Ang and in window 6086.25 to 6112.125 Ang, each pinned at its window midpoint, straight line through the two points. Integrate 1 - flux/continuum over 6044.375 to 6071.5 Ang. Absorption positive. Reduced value -3.3 Ang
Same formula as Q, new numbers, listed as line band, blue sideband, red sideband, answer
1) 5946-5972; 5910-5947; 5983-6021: 0.86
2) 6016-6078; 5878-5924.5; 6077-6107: -4.55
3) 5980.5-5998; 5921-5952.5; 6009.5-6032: 0.85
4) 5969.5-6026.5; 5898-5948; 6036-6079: 2.42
